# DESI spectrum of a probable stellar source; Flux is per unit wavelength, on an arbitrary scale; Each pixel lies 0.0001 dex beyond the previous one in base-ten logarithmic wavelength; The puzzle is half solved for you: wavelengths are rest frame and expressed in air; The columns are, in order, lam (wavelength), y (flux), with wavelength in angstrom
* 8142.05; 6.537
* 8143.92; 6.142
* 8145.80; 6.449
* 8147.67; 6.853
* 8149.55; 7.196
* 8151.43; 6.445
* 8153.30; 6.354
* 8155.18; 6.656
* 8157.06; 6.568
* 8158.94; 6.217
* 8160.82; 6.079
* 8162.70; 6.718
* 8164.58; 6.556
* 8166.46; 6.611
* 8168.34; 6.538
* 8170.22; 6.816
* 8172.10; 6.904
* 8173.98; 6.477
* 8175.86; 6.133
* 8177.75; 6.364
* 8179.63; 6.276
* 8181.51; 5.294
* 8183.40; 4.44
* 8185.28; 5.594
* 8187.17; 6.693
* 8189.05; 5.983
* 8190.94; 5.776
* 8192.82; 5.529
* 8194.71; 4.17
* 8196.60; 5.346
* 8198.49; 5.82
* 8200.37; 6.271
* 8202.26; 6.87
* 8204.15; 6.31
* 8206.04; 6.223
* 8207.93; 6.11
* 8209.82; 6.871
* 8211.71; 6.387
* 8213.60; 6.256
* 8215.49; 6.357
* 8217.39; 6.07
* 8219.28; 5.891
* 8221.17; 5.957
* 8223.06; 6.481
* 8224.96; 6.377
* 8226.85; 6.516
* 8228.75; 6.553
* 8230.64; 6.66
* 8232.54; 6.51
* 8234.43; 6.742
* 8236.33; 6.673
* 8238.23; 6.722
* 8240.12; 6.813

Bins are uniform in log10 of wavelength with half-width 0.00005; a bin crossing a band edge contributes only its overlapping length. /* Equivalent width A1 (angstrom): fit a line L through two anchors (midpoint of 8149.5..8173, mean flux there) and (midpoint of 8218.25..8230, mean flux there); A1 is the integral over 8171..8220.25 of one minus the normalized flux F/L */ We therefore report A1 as 3.1 angstrom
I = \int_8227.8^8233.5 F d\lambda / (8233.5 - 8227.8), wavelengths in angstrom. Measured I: 6.58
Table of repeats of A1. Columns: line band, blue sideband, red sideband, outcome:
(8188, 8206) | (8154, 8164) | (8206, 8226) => 1.47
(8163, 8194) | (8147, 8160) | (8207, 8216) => 1.88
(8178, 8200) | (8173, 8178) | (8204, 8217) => 2.60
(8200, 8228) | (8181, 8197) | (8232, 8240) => -1.11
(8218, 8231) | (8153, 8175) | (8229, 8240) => 0.64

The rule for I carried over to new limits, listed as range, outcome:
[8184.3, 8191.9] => 6.01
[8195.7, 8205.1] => 6.13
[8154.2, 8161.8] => 6.38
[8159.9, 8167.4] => 6.49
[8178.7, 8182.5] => 5.77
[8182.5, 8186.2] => 5.03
